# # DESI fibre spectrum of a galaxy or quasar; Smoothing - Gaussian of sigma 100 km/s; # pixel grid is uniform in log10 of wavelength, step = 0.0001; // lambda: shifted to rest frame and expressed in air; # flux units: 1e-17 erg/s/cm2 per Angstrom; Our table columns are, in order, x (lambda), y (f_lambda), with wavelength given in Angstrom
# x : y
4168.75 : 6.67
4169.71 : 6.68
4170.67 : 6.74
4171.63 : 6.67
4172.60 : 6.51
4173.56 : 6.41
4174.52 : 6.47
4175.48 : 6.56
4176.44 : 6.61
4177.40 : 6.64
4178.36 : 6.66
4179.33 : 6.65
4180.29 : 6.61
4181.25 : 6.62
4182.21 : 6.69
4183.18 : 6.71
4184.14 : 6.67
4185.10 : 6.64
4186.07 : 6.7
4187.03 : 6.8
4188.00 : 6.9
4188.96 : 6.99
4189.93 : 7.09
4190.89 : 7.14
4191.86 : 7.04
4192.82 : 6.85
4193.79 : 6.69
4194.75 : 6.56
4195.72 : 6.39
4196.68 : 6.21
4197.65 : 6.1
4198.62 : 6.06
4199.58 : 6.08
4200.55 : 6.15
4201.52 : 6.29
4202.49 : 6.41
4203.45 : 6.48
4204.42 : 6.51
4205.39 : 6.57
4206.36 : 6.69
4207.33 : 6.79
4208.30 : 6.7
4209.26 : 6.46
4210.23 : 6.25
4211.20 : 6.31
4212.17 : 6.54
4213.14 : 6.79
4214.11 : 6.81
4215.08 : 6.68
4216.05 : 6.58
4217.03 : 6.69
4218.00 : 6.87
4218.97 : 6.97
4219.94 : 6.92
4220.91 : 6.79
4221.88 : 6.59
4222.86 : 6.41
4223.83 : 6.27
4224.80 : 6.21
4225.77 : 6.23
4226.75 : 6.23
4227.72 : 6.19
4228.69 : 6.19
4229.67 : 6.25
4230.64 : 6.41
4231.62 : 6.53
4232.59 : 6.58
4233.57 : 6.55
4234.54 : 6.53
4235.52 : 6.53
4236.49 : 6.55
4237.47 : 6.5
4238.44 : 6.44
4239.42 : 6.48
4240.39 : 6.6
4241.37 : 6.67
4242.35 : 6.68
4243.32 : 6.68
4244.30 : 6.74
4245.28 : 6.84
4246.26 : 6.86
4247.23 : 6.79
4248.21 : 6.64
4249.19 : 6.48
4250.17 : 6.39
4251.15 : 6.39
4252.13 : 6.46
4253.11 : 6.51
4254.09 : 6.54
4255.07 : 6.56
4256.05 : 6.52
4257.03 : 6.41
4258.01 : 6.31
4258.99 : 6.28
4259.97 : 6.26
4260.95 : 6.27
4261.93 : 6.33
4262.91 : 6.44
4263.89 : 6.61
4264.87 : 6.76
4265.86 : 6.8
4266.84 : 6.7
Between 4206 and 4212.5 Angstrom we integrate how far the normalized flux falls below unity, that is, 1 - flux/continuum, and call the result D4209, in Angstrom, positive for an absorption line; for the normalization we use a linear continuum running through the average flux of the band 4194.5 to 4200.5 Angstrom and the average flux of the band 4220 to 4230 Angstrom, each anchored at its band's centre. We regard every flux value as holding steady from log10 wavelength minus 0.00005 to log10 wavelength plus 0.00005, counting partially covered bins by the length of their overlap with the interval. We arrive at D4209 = -0.3 Angstrom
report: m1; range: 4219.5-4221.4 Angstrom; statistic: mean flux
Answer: 6.87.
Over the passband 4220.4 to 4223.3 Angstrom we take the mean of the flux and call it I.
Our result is 6.59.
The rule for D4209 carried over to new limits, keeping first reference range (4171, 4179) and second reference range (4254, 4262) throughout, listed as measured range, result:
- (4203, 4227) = -0.37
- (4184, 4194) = -0.52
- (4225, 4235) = 0.13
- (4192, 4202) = 0.24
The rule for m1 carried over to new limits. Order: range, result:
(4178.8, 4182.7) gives 6.63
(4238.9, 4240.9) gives 6.54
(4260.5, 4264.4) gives 6.43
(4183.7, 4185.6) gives 6.65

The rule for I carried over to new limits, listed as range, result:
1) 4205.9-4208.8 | 6.74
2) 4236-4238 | 6.55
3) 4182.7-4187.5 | 6.71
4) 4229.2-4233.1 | 6.44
